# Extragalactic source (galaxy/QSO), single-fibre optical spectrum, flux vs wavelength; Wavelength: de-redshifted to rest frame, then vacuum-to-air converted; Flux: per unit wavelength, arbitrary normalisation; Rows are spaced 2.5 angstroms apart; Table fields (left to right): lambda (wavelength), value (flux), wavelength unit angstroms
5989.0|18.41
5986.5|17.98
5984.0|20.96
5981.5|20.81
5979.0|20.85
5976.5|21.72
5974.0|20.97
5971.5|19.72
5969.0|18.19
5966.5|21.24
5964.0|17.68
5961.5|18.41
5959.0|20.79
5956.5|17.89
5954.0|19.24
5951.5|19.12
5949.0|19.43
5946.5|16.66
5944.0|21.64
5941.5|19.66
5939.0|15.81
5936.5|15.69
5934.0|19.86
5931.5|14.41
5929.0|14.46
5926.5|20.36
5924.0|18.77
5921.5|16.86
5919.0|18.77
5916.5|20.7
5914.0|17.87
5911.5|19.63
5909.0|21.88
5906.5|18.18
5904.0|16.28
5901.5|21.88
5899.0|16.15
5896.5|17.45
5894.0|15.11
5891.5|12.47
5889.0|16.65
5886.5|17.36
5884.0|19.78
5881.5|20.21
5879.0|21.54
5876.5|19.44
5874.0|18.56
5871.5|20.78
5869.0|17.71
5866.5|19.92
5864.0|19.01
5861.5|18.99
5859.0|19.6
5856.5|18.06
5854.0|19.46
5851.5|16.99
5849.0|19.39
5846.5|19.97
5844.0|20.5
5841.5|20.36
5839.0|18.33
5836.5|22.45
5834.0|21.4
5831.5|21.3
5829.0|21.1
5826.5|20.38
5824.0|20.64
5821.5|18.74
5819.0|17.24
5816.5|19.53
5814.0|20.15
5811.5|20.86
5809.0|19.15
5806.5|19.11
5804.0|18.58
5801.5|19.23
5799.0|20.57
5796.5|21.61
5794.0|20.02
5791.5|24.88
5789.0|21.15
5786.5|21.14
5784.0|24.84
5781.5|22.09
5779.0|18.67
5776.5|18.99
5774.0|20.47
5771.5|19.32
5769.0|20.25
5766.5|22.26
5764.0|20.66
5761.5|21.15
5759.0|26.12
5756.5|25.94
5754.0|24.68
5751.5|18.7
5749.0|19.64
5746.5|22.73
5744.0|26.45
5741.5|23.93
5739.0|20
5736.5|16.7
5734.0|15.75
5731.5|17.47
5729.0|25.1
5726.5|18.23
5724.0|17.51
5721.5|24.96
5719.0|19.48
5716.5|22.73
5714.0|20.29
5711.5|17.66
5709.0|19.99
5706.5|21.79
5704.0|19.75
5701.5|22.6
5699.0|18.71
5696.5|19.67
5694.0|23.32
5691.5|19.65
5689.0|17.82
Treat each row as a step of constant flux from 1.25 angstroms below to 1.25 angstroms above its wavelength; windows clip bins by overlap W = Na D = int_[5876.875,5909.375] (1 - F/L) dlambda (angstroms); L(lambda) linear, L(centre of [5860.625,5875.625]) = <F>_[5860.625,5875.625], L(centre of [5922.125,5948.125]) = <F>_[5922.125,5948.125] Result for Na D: 1.1 angstroms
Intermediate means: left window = 19.2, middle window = 18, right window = 17.7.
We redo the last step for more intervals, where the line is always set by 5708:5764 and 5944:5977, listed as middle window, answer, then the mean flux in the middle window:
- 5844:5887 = 1.74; 19.3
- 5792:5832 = 1.13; 20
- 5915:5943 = 2.58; 17.8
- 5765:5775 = 0.14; 20.6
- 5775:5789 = -0.25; 21.1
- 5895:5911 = 0.95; 18.6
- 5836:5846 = 0.04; 20.2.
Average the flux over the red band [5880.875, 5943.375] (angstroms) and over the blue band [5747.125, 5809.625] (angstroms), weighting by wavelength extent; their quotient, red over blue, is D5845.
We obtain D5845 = 0.8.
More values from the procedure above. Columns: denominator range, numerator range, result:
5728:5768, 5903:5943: 0.84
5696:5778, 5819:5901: 0.91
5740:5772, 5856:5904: 0.82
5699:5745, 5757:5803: 1.04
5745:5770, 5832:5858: 0.89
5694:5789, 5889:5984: 0.88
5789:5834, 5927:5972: 0.91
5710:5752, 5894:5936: 0.89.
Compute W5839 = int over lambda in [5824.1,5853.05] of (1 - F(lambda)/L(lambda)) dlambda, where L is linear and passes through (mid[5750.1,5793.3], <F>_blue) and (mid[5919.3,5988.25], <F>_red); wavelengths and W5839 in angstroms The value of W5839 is 0.7 angstroms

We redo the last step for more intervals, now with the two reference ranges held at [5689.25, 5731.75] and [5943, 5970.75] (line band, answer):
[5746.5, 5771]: -2.2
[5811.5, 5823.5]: 0.4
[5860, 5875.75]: 0.4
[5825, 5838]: -0.9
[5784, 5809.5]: -1.0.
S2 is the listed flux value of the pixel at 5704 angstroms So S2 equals 19.75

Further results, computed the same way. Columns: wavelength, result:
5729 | 25.1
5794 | 20.02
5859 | 19.6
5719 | 19.48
